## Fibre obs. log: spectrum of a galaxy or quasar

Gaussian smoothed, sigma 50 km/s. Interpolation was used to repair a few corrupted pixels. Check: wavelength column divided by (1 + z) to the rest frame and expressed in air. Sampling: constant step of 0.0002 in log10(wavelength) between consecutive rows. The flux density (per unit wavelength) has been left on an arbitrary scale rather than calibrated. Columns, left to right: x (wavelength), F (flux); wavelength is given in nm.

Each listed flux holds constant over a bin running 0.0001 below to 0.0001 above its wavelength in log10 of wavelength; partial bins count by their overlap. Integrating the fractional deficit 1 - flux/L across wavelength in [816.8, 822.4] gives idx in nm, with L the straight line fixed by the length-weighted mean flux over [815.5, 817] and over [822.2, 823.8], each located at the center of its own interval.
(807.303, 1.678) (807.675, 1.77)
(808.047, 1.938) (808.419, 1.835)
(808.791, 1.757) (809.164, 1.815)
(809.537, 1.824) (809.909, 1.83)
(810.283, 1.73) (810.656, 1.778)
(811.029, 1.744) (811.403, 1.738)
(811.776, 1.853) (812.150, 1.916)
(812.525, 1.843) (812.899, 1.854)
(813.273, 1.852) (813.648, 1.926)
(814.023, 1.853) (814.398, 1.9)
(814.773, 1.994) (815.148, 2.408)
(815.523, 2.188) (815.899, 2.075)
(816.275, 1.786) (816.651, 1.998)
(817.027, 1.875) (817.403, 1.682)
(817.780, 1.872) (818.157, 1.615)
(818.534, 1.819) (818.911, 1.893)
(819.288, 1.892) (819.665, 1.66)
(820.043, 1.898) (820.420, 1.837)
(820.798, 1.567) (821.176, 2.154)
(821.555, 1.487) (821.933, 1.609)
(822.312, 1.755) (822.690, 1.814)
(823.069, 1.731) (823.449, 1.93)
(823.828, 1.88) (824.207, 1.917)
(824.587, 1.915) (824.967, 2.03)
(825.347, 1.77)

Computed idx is 0.36 nm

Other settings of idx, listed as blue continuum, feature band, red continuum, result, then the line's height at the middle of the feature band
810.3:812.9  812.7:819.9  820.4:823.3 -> -0.50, 1.78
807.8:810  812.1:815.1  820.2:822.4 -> -0.20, 1.8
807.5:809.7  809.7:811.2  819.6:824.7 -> 0.04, 1.82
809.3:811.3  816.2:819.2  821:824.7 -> -0.03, 1.8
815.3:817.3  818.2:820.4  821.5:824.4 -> 0.08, 1.89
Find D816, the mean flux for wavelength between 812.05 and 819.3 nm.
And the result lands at 1.91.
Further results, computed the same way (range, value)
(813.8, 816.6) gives 2.03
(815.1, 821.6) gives 1.87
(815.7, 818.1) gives 1.87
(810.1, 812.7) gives 1.8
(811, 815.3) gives 1.91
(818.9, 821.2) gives 1.82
